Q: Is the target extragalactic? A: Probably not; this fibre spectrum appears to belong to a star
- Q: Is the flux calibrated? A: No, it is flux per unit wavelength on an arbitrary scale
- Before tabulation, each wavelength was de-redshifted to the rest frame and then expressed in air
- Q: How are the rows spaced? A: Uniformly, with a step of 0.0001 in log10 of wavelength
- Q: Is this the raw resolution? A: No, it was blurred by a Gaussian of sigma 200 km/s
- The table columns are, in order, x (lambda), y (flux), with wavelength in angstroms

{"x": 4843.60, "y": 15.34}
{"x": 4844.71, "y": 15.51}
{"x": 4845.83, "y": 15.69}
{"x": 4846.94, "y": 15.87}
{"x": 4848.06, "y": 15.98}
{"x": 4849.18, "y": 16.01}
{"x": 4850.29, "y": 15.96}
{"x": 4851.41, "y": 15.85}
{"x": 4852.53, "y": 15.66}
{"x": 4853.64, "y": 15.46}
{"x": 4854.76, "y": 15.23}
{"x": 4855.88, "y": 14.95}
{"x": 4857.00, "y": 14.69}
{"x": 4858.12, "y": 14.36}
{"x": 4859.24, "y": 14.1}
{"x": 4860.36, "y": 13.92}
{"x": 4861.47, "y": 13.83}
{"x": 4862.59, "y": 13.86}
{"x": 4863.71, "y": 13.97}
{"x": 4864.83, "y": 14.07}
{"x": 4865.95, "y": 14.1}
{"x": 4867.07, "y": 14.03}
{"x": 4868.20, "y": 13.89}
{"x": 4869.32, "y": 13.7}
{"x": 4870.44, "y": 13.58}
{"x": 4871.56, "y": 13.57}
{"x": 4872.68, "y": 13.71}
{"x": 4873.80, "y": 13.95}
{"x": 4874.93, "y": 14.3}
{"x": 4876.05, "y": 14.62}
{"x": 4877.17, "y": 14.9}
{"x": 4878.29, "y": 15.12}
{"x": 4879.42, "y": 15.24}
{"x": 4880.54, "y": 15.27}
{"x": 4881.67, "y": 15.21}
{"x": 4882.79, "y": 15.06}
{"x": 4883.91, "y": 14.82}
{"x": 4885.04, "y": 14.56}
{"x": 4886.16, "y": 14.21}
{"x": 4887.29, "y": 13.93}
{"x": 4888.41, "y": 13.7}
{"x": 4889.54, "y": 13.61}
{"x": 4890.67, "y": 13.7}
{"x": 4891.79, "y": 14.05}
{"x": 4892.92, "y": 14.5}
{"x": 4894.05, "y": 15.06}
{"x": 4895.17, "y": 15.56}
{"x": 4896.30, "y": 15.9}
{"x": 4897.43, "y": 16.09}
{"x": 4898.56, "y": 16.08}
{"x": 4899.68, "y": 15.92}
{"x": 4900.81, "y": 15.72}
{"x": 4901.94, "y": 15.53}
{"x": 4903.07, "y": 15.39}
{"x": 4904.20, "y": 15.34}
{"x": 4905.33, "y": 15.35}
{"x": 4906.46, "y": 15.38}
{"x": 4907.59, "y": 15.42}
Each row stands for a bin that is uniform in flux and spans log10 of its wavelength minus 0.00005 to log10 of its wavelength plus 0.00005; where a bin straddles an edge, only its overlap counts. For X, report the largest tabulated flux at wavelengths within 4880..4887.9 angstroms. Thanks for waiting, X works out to 15.27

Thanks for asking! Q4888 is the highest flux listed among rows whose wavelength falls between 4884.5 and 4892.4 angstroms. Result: 14.56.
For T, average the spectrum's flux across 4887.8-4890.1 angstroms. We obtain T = 13.7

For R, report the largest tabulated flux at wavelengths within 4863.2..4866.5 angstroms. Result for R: 14.1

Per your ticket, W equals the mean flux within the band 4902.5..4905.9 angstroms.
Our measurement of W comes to 15.3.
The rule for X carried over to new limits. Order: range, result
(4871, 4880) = 15.24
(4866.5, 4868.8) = 14.03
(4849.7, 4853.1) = 15.96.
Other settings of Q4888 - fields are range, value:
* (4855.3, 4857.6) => 14.95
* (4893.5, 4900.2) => 16.09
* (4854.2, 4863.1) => 15.23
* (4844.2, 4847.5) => 15.87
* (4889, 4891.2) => 13.7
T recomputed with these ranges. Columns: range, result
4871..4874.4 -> 13.7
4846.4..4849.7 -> 15.9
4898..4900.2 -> 16.1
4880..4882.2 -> 15.2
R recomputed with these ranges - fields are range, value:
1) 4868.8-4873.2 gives 13.71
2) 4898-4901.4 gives 16.08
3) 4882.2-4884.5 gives 15.06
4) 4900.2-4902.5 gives 15.72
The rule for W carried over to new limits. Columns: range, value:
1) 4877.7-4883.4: 15.2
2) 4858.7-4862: 14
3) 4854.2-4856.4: 15.1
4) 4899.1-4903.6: 15.7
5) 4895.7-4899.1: 16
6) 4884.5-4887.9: 14.2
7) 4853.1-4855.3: 15.3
